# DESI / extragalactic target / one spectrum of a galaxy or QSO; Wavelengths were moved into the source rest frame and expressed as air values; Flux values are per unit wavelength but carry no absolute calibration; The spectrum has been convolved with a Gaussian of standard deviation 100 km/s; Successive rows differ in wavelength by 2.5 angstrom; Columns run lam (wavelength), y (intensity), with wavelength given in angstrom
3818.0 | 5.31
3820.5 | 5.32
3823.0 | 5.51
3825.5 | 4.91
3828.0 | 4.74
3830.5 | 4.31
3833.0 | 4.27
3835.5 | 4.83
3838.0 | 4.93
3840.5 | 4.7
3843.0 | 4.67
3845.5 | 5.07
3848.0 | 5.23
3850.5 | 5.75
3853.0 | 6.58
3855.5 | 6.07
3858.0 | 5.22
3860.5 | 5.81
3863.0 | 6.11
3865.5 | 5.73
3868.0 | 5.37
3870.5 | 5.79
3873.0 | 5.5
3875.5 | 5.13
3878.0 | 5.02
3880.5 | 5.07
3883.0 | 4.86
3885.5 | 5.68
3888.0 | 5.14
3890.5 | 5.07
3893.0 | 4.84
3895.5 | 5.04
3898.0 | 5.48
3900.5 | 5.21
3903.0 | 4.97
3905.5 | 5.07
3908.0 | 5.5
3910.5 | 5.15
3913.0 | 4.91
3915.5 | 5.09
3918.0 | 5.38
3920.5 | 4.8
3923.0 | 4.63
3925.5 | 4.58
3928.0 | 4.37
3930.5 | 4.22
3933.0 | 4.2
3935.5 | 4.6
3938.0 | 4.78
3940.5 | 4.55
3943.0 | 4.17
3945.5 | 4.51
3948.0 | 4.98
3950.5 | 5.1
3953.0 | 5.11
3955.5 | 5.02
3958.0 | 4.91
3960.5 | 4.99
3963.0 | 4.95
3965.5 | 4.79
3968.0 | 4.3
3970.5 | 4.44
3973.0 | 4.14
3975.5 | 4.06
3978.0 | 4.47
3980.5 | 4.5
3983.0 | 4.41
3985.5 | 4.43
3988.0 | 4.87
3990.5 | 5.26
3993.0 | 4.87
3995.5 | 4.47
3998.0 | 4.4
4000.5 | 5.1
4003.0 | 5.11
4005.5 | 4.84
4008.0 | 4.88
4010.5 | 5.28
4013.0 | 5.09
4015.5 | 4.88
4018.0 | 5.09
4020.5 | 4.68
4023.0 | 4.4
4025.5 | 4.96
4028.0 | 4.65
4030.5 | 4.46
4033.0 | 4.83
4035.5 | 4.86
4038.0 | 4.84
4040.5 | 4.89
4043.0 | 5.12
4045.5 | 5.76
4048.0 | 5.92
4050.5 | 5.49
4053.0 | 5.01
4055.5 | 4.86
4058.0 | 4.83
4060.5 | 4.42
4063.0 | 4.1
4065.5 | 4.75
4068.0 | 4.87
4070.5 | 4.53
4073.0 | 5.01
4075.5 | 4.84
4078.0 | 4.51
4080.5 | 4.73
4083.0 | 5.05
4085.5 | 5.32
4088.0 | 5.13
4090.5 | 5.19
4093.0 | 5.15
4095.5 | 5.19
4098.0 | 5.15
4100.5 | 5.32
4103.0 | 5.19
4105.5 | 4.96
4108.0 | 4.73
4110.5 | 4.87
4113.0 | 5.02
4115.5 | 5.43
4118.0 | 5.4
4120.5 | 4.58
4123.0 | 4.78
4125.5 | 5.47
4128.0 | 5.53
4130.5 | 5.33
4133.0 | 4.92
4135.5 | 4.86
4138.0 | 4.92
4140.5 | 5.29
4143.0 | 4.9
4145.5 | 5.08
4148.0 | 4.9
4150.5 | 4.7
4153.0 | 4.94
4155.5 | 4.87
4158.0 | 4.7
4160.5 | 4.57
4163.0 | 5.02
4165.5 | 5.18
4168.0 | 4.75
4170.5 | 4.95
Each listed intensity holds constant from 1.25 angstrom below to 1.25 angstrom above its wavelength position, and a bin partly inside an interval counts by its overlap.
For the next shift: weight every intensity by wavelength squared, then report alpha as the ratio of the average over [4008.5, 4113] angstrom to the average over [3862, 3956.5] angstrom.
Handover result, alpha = 1.1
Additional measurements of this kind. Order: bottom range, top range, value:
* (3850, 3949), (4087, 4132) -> 1.12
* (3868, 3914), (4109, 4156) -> 1.09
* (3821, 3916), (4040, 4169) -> 1.08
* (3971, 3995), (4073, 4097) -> 1.16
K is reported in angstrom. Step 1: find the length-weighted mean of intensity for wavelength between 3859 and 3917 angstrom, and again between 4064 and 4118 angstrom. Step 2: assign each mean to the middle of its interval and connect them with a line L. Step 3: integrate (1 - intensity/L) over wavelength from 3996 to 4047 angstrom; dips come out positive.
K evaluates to 1.9 angstrom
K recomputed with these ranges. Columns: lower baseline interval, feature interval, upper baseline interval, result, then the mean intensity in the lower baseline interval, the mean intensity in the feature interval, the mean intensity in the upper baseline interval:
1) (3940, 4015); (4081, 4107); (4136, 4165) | -1.6 angstrom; 4.74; 5.15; 4.91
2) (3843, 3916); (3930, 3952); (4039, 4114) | 2.7 angstrom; 5.35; 4.59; 5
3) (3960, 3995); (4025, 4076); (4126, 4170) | -1.6 angstrom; 4.59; 4.9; 4.98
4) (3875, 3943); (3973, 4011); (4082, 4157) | 2.1 angstrom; 4.92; 4.7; 5.07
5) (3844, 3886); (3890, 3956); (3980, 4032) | 4.6 angstrom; 5.52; 4.86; 4.8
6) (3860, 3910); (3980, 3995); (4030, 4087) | 1.1 angstrom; 5.31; 4.72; 4.92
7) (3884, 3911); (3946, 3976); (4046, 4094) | 2.1 angstrom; 5.19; 4.74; 4.94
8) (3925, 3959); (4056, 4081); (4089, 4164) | 1.3 angstrom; 4.65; 4.66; 5.03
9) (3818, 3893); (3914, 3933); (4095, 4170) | 1.8 angstrom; 5.25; 4.69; 5.02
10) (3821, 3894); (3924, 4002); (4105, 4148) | 8.1 angstrom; 5.24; 4.63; 5.06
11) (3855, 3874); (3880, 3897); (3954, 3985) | 1.0 angstrom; 5.69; 5.11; 4.58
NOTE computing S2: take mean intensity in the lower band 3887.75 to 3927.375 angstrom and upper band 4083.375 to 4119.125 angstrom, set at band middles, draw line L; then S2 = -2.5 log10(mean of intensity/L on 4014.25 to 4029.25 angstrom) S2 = 0.071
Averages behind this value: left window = 5.04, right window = 5.14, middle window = 4.78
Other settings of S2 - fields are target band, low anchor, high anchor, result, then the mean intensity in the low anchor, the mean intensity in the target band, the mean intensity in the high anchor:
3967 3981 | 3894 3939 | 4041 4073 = 0.14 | 4.89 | 4.31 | 4.97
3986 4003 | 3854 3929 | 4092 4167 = 0.07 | 5.23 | 4.83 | 5.03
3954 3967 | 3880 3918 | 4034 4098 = 0.04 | 5.15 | 4.92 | 4.98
